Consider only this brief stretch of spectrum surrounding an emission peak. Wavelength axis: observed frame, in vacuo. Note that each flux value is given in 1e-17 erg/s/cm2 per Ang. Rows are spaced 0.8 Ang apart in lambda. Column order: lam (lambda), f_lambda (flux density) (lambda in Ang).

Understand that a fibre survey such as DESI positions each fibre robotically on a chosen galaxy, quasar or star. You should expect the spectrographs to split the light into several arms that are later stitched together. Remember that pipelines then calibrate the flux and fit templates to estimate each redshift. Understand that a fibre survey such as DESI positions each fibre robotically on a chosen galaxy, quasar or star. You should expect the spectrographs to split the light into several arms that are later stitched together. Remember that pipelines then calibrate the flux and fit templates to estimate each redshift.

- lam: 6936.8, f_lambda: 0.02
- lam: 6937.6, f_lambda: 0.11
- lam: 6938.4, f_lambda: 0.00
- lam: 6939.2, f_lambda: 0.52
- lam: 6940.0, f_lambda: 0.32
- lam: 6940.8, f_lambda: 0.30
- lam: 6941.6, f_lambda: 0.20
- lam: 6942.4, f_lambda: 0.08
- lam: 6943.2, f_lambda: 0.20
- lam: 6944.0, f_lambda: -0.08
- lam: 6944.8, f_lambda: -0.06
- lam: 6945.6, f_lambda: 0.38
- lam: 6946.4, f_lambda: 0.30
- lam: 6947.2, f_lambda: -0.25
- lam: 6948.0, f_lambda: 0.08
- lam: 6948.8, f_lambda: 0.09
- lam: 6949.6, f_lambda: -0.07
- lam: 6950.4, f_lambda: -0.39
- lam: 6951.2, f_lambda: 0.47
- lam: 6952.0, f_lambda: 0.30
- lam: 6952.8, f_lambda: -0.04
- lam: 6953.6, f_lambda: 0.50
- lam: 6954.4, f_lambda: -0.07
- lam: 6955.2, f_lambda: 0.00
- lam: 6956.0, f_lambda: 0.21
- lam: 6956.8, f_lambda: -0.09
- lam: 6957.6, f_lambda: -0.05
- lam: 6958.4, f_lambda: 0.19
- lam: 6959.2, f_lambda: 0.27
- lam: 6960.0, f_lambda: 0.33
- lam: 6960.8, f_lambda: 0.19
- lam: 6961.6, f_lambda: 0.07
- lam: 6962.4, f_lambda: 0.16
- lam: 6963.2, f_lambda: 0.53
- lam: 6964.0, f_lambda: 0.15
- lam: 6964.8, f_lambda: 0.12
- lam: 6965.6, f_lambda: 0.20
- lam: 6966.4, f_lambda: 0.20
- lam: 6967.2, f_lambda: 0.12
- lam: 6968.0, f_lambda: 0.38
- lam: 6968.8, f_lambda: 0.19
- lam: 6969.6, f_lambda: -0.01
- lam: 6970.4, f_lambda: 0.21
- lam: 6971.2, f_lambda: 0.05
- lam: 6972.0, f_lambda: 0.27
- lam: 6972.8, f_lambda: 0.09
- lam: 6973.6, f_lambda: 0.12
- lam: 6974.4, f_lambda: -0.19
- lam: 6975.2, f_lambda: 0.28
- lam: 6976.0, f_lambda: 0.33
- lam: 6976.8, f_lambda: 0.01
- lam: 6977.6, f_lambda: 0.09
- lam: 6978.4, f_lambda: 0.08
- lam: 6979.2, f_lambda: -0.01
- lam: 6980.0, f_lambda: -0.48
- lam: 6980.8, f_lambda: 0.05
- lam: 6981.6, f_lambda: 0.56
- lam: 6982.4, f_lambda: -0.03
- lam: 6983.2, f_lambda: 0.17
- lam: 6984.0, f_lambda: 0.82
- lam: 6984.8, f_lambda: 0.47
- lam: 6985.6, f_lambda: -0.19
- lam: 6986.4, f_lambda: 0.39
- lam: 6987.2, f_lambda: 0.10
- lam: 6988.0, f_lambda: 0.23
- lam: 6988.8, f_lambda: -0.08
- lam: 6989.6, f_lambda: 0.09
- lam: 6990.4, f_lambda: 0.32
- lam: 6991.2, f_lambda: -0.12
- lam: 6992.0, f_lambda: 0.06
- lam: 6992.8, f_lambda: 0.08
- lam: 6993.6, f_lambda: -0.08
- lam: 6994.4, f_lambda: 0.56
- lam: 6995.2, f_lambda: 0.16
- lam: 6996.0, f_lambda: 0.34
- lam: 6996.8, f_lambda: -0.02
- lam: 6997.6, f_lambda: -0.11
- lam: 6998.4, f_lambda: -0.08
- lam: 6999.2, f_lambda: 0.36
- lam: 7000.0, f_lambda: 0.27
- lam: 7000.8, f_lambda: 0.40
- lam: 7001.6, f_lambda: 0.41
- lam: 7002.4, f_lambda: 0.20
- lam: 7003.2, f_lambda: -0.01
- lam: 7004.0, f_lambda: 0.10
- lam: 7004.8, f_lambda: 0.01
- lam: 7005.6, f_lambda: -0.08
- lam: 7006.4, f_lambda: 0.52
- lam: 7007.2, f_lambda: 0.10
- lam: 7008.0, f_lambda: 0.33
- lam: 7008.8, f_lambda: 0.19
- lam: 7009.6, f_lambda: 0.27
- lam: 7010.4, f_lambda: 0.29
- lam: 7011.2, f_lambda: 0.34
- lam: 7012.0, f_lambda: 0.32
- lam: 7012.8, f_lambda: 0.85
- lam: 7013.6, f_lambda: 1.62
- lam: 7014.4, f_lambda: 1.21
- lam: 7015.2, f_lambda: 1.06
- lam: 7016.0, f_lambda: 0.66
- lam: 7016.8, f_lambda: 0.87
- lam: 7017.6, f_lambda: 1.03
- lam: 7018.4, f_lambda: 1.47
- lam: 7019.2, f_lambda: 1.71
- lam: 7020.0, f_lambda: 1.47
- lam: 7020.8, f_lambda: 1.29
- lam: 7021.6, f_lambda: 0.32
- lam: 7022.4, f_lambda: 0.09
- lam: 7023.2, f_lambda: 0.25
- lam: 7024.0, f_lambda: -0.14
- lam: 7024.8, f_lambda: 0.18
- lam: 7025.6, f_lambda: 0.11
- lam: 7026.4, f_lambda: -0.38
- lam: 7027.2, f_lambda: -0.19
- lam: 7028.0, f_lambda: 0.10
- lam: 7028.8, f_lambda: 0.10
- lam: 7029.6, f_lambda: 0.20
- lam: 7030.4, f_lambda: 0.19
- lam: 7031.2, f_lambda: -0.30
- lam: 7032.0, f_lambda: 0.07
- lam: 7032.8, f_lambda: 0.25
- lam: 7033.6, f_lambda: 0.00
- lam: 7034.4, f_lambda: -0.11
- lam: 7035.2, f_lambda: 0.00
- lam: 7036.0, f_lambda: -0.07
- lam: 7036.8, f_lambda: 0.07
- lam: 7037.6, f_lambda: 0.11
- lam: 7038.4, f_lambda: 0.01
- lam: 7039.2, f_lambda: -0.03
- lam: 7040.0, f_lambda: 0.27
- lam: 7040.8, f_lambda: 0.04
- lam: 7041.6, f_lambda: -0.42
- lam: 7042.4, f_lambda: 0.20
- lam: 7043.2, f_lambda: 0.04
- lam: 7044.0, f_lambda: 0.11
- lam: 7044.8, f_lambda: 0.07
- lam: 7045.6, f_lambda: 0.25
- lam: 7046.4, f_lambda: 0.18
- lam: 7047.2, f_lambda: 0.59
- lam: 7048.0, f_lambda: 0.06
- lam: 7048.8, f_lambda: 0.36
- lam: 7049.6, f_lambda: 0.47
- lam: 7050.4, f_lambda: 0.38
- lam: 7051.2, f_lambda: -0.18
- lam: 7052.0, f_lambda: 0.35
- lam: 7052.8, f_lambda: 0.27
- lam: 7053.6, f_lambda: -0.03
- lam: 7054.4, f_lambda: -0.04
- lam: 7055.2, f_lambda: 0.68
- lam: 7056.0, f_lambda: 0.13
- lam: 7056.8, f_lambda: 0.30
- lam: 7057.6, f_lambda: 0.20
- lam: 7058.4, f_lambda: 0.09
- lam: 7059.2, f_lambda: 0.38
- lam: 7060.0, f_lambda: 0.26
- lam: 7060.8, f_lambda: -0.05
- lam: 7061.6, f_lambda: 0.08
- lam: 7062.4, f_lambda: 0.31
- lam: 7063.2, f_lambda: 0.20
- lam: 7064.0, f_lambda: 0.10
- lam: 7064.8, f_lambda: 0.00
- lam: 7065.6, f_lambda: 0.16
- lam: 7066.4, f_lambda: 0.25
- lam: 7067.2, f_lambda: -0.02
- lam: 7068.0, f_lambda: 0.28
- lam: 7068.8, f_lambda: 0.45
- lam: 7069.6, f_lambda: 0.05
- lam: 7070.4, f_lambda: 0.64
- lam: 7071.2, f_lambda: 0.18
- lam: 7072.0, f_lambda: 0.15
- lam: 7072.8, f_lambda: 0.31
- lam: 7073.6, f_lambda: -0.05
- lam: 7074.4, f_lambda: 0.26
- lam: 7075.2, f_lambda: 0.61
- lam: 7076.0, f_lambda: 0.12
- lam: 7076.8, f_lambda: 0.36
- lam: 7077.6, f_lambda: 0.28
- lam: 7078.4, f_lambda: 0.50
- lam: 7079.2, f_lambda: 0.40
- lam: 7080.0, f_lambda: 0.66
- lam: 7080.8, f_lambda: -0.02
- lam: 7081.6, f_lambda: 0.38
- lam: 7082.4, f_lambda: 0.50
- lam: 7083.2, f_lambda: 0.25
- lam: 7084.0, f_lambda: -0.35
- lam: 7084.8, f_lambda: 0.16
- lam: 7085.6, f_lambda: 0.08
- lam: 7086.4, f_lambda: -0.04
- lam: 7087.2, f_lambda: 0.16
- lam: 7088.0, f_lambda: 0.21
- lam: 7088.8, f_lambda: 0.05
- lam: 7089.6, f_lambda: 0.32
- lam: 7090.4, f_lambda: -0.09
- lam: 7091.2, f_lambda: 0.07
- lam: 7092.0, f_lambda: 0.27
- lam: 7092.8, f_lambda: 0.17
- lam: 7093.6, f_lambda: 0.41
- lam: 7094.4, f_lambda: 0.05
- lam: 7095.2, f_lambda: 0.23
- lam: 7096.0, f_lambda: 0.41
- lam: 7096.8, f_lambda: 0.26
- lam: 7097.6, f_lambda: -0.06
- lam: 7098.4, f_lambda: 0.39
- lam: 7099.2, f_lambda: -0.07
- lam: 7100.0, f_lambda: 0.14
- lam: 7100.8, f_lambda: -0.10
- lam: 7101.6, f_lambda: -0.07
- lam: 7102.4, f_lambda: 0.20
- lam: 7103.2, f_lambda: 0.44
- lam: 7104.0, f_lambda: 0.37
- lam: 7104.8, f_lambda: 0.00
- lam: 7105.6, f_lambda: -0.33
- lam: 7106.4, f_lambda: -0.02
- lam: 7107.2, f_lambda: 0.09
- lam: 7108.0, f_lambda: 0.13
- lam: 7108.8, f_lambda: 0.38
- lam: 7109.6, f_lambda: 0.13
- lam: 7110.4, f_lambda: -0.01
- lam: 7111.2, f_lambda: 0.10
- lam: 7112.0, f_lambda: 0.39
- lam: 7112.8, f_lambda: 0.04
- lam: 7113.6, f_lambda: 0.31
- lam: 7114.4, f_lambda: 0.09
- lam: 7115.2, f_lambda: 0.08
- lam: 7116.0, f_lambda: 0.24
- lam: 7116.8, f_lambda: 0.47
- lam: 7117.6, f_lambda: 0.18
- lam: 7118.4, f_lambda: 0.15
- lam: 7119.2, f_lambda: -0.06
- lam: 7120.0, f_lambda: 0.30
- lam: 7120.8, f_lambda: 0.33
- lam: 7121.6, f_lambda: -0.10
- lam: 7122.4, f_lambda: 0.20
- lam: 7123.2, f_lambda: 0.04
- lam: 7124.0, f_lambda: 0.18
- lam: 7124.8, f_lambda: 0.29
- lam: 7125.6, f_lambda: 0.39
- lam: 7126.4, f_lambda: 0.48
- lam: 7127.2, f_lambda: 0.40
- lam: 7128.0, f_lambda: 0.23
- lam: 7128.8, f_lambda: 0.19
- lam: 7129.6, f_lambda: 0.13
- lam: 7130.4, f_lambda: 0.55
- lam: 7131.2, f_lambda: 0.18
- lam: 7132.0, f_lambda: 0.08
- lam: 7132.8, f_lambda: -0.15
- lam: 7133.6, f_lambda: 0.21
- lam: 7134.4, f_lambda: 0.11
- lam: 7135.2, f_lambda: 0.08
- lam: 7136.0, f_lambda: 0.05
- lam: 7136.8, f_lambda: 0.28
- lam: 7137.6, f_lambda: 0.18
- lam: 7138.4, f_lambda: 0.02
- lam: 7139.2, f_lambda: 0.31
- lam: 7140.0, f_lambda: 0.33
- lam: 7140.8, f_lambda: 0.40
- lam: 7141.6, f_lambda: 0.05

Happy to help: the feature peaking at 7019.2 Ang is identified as [O II] 3727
